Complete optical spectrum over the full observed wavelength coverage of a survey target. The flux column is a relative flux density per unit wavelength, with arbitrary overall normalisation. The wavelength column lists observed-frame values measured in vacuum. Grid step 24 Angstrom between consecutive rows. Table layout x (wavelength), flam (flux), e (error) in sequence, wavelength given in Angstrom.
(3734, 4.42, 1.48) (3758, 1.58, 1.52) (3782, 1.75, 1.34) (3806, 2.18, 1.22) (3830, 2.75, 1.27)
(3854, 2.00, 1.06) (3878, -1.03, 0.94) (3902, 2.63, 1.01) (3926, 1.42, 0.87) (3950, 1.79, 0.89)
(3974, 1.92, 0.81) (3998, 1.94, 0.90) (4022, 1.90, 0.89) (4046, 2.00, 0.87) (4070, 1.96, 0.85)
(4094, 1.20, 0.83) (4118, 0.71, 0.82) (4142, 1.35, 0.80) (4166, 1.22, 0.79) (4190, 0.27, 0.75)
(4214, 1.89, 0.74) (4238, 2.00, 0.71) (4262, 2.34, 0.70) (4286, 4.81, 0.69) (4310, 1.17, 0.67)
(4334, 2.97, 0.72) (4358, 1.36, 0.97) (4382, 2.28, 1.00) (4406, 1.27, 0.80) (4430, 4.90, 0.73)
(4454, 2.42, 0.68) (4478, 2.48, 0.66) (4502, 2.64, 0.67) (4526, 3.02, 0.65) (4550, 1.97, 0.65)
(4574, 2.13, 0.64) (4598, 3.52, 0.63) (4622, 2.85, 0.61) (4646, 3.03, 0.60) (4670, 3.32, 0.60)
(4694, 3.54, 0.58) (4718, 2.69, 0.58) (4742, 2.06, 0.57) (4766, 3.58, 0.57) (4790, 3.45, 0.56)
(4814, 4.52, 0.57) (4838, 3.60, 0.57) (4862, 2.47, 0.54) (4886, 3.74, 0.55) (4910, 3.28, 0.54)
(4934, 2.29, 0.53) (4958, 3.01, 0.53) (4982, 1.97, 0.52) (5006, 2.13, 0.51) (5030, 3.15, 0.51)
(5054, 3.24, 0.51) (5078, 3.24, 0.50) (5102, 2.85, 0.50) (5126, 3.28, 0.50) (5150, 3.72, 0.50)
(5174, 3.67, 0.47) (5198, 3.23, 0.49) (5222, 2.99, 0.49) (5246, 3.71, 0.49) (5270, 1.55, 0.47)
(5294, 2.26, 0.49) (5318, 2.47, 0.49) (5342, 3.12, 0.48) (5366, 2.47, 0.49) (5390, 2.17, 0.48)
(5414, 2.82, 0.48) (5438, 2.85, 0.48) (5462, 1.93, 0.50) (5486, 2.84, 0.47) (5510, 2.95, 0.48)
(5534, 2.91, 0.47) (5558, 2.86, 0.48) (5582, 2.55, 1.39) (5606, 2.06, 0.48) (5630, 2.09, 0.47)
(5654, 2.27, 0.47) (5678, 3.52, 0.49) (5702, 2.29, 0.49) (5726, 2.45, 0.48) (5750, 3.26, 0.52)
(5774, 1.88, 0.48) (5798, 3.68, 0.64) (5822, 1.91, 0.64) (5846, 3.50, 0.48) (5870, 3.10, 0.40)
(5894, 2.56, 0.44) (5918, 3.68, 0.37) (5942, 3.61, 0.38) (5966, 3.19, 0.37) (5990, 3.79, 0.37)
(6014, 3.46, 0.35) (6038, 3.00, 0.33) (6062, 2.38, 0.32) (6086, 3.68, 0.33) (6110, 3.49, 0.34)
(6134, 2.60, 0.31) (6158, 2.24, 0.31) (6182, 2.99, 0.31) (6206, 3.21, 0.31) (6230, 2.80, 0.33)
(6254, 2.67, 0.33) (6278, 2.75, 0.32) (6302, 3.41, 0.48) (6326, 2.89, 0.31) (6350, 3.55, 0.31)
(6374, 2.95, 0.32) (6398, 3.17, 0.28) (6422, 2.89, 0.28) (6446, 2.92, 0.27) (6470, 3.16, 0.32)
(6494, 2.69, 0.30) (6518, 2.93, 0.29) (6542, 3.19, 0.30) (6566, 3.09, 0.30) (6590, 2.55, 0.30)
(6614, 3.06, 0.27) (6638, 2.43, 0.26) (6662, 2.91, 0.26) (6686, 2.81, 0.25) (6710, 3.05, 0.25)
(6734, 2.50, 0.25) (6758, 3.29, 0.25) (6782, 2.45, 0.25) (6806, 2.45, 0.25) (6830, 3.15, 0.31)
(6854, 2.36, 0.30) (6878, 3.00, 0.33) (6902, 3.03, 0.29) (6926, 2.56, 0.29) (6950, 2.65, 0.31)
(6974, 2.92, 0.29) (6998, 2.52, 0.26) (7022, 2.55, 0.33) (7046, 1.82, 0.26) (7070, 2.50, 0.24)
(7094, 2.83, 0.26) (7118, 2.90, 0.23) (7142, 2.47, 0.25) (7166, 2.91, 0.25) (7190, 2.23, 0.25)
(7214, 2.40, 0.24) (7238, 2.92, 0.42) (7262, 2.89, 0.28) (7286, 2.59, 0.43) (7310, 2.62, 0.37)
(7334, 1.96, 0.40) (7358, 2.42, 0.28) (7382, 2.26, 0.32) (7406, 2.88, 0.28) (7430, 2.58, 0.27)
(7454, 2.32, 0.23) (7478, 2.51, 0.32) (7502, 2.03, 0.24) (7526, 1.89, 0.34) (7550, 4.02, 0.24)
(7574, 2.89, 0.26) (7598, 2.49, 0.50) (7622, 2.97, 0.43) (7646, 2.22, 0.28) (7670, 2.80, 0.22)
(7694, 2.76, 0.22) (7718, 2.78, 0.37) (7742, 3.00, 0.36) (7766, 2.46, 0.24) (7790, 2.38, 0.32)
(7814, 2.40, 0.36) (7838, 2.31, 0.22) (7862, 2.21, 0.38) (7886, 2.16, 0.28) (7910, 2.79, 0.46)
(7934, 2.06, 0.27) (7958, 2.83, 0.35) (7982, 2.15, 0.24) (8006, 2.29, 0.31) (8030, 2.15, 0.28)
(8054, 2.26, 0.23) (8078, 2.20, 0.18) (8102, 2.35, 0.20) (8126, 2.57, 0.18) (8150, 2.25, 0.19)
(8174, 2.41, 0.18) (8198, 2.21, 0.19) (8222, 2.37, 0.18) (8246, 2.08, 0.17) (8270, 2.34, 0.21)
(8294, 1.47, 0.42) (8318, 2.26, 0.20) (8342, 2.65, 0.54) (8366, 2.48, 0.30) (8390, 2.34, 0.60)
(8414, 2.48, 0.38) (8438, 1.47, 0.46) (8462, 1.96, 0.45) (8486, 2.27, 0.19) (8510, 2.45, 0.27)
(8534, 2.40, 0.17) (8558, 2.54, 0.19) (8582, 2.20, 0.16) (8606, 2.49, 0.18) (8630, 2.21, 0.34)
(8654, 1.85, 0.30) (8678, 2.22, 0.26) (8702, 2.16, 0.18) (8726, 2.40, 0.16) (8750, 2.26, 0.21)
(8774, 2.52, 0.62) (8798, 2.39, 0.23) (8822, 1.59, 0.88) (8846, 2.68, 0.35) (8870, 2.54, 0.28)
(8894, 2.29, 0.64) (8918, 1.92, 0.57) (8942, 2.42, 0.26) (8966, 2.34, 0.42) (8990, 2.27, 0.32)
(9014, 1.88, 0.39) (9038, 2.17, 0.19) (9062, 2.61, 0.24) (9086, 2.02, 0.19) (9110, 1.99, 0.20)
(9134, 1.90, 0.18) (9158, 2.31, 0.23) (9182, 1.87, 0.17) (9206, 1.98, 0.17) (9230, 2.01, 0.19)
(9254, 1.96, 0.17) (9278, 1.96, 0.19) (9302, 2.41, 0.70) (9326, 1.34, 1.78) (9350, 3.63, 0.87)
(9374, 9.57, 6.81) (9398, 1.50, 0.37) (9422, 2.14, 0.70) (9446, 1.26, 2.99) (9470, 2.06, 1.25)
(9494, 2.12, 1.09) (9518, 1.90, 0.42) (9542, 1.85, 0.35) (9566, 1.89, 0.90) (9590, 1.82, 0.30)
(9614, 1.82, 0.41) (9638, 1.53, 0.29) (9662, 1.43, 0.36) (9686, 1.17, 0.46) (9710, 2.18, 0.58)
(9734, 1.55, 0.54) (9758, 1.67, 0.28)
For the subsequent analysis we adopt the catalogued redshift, 0.15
